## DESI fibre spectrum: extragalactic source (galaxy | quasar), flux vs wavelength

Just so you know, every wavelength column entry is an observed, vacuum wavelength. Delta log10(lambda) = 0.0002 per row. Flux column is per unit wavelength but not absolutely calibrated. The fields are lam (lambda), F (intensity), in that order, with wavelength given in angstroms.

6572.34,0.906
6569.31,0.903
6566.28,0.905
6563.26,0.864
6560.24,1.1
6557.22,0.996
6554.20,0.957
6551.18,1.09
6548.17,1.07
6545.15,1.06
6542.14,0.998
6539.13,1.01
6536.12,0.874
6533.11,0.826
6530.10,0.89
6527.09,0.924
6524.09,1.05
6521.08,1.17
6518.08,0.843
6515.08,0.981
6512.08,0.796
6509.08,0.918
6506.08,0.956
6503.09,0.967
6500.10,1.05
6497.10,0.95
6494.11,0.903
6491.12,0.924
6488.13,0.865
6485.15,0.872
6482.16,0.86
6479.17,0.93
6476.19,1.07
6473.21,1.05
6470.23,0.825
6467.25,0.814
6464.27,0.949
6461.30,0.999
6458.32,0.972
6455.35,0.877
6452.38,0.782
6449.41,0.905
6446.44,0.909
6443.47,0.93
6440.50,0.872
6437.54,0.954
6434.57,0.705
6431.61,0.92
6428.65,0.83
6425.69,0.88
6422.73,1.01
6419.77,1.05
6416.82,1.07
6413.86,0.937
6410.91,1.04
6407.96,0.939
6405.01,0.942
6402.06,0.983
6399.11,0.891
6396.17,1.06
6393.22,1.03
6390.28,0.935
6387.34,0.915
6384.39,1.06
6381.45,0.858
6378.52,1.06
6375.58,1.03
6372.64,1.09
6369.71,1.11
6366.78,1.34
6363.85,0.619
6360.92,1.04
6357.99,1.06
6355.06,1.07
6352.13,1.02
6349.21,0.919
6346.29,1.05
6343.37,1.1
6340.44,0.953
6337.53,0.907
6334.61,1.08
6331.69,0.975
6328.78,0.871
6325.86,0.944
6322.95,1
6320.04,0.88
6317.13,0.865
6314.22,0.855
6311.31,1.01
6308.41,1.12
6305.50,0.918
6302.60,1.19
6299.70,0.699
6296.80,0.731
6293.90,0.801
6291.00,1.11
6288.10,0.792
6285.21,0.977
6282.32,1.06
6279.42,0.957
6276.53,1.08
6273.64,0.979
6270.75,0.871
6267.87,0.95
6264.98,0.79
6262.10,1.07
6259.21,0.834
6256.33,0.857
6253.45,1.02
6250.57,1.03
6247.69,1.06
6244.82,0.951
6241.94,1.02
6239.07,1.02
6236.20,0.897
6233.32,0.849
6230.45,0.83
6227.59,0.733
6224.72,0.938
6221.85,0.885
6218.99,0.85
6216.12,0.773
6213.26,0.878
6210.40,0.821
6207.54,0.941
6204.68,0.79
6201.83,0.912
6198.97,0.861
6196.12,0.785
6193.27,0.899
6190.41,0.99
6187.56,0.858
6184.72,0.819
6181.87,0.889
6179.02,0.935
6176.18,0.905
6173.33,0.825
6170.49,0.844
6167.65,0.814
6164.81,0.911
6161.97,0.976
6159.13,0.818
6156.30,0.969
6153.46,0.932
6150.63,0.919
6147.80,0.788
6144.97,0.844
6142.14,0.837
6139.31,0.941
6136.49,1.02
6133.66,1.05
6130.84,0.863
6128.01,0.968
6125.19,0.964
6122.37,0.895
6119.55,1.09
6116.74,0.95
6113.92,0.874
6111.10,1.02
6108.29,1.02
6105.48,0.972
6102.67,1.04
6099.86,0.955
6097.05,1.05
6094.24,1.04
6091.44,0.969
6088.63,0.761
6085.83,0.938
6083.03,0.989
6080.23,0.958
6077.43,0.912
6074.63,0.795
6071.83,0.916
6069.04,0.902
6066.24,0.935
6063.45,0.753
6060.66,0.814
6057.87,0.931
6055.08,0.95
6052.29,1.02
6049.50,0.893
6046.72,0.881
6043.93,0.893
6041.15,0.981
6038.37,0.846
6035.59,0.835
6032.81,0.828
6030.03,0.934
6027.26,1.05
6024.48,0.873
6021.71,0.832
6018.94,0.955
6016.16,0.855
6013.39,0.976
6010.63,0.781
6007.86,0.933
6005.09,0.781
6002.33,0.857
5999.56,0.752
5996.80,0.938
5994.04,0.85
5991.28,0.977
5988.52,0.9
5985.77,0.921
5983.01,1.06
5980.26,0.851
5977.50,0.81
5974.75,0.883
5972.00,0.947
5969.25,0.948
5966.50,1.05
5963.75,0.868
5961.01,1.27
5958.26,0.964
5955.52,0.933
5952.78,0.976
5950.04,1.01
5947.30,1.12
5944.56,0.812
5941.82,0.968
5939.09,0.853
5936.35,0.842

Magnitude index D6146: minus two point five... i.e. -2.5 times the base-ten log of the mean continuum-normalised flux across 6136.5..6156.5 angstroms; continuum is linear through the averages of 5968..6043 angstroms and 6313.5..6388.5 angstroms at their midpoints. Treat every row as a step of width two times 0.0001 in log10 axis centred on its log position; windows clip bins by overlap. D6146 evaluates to 0.05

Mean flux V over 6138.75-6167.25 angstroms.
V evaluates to 0.889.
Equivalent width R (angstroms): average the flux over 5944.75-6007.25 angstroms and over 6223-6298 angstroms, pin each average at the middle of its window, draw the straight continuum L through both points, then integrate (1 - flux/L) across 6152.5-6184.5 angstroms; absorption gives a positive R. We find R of 1.5 angstroms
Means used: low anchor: 0.937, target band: 0.889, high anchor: 0.931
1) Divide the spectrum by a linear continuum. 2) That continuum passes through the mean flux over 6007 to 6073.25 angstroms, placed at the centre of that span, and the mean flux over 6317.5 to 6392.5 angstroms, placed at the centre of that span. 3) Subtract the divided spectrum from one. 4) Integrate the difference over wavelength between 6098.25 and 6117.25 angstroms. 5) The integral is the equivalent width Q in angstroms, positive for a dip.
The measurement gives -1.2 angstroms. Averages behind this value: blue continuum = 0.898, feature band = 0.978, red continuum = 0.994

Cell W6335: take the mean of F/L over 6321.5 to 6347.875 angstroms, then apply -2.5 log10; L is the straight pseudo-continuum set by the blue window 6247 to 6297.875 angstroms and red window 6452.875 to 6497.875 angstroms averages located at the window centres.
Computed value -0.06 mag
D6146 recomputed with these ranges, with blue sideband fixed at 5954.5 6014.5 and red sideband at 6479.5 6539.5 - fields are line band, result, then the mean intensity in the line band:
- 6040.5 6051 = 0.016 mag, 0.908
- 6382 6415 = -0.051 mag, 0.973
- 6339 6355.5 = -0.099 mag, 1.02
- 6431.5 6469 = 0.046 mag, 0.89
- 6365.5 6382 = -0.177 mag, 1.09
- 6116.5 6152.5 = -0.011 mag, 0.933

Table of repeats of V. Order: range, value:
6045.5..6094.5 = 0.906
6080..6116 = 0.968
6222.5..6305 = 0.931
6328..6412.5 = 0.999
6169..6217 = 0.867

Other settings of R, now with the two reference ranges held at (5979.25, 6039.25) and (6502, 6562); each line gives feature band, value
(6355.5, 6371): -1.4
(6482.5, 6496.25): 1.1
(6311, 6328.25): 0.4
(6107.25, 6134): -1.7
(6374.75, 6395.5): -0.8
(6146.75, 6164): 0.2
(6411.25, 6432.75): -0.1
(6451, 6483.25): 1.4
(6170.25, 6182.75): 0.5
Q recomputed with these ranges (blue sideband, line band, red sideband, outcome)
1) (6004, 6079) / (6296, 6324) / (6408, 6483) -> -0.48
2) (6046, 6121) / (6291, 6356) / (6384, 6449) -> -0.81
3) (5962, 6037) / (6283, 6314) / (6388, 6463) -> -0.30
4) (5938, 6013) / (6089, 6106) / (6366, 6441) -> -0.89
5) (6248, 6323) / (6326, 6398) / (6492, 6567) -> -4.23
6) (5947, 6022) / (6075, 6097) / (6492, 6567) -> -0.09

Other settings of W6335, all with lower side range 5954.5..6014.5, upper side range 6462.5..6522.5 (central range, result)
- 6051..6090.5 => 0.03 mag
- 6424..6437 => 0.11 mag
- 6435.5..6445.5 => 0.03 mag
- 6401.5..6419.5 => -0.06 mag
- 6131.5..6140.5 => -0.08 mag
